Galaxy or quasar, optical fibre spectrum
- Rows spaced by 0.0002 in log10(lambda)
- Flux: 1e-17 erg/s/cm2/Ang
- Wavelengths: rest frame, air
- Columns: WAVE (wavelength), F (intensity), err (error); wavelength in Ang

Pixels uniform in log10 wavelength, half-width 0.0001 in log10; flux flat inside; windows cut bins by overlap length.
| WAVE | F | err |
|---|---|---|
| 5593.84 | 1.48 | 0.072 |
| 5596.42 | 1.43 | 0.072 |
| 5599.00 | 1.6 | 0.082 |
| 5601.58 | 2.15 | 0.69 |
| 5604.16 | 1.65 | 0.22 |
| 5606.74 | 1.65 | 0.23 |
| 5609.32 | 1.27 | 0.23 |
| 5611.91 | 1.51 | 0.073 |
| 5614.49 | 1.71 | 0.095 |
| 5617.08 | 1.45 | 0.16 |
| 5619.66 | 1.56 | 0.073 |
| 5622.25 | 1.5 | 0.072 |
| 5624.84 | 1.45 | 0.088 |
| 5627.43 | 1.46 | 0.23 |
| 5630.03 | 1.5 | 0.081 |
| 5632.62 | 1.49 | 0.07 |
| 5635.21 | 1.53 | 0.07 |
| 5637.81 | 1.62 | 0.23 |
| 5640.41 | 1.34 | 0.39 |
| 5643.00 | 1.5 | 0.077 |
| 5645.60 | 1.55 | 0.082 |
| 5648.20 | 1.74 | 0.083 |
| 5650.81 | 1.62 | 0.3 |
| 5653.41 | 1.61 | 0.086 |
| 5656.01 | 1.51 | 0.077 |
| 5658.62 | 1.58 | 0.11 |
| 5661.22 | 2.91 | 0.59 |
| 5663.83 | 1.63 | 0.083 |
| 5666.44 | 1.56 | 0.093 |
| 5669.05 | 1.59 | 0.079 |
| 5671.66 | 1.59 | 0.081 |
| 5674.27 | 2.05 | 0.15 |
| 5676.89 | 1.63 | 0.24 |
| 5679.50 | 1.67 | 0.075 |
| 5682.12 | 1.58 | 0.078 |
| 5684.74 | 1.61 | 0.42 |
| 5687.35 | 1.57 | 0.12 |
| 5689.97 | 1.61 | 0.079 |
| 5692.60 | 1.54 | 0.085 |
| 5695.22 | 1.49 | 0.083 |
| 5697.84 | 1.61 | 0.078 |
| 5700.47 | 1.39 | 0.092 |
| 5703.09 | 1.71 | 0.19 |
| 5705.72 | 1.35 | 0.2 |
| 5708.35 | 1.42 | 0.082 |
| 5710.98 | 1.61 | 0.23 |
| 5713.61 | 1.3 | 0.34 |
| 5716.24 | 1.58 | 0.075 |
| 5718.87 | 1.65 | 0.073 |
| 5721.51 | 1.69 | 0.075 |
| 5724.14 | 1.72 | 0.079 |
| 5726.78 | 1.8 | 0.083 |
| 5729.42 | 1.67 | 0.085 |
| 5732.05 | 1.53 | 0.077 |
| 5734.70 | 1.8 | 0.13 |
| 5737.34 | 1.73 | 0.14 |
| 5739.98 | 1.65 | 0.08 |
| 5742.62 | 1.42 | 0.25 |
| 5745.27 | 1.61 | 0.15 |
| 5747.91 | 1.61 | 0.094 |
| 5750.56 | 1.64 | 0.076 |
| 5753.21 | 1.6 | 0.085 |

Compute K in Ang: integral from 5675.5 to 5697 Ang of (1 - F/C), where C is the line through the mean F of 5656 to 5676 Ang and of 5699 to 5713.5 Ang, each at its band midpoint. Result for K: 0.76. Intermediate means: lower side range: 1.82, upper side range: 1.48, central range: 1.59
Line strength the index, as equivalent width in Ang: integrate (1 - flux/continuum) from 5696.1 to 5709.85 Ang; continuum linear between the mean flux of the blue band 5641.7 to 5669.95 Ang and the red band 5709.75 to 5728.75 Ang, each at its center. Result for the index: 1.2 Ang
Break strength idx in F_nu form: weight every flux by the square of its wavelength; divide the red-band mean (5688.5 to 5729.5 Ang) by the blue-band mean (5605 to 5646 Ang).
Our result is 1.07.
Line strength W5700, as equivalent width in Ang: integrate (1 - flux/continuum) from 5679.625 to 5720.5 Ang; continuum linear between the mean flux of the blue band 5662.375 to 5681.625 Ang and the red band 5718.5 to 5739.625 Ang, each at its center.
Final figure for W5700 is 3.6 Ang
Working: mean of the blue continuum 1.68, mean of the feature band 1.54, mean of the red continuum 1.7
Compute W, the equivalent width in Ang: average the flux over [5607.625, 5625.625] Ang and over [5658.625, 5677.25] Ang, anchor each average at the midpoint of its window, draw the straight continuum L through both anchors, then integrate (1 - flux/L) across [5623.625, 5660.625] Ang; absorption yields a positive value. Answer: 2.4 Ang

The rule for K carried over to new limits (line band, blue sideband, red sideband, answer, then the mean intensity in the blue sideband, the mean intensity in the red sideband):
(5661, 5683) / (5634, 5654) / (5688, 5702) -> -2.9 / 1.56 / 1.53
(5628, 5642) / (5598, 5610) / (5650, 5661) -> 1.7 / 1.69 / 1.71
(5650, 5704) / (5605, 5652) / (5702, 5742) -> -3.5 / 1.53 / 1.61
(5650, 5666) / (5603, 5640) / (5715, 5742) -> -2.3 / 1.52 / 1.68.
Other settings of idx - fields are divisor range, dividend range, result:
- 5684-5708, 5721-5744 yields 1.10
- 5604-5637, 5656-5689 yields 1.17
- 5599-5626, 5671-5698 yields 1.05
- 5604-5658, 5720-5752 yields 1.12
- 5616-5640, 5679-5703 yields 1.07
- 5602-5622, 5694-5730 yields 1.04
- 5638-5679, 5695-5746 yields 0.96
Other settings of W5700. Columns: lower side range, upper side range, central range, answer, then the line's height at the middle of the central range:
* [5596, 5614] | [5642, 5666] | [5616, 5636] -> 2.14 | 1.67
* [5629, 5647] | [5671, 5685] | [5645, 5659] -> -0.29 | 1.57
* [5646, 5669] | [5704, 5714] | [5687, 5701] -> -0.07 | 1.53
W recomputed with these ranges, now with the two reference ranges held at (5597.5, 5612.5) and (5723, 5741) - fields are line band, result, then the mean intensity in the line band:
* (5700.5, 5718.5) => 2.07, 1.5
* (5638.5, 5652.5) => 0.89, 1.55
